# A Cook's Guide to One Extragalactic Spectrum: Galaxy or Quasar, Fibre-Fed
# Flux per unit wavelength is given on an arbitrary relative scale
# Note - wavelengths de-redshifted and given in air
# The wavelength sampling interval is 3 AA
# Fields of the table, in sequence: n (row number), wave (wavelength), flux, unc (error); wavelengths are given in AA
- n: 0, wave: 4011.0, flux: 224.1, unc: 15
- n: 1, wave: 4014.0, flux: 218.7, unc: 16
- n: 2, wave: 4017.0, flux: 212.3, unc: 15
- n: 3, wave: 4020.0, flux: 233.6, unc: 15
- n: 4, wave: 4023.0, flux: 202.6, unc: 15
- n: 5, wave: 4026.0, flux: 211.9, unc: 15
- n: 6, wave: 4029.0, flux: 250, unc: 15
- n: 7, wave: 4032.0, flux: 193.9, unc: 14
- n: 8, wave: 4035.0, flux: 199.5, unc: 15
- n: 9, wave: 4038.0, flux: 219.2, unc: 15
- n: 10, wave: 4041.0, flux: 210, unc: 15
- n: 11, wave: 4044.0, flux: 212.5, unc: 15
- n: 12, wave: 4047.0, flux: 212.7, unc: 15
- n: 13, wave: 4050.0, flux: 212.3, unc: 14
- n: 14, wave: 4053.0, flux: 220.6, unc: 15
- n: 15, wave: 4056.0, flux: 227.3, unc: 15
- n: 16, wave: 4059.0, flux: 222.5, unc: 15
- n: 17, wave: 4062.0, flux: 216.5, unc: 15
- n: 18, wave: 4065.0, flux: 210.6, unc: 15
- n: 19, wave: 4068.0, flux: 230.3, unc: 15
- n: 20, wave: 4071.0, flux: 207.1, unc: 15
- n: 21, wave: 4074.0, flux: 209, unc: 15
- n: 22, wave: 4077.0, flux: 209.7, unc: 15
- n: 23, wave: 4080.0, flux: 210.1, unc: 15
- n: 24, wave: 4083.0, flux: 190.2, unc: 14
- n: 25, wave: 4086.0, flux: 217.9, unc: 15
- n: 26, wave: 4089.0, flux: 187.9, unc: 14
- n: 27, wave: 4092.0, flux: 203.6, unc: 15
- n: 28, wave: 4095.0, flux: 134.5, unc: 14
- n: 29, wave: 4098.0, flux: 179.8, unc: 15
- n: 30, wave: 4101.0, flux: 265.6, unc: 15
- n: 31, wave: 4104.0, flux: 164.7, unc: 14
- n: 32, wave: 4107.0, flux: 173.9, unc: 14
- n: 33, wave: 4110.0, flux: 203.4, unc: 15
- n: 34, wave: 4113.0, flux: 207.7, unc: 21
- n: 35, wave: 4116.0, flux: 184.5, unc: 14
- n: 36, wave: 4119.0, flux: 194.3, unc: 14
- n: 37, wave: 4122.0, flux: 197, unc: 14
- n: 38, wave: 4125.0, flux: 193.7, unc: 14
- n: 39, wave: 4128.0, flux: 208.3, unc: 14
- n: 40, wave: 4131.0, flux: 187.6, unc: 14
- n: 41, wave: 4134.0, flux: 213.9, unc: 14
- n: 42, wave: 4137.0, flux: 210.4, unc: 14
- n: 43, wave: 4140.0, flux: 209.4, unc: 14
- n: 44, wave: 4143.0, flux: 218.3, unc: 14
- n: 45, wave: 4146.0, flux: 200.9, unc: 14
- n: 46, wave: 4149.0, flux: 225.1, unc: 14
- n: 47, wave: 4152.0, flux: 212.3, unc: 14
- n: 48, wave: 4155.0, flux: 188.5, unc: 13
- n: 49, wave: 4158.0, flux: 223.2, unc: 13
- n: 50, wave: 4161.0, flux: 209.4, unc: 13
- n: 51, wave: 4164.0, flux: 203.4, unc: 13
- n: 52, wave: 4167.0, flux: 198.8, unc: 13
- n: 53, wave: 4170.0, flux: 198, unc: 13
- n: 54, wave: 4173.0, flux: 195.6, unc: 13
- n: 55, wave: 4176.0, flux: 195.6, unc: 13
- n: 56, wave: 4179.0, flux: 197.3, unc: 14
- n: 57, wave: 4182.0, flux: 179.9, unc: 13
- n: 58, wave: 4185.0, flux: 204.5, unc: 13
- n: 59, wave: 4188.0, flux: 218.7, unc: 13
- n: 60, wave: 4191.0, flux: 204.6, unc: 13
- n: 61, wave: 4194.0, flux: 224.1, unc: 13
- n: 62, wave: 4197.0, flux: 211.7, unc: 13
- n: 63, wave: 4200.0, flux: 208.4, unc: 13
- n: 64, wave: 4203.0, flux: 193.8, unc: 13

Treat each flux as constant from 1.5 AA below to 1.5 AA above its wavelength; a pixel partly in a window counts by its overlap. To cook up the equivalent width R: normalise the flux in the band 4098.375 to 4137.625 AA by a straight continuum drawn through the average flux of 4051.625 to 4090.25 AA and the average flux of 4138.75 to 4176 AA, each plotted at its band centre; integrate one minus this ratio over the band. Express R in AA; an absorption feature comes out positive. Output 1.80 AA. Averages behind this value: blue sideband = 212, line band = 200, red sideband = 206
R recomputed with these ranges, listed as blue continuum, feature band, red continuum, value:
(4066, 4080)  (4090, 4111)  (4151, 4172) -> 2.2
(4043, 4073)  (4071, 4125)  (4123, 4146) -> 3.8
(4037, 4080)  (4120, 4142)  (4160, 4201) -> 0.6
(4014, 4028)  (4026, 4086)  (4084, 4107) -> -2.6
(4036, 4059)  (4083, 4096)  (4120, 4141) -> 1.3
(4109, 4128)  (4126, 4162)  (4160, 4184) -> -2.1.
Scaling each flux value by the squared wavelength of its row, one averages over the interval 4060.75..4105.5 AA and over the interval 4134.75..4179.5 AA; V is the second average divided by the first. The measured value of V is 1.06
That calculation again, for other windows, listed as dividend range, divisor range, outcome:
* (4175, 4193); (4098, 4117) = 1.05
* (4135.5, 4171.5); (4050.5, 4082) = 1.01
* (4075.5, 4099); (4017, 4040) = 0.92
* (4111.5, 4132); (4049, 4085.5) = 0.94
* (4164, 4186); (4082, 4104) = 1.05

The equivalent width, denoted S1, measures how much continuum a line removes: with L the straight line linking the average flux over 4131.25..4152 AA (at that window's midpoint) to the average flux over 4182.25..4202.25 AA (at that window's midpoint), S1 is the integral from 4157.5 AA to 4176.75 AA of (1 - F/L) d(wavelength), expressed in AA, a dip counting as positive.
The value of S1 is 0.7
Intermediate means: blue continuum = 211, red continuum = 209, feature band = 203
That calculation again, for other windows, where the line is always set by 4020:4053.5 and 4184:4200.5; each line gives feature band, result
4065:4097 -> 1.99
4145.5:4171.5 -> 0.72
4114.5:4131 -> 1.41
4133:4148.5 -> 0.11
